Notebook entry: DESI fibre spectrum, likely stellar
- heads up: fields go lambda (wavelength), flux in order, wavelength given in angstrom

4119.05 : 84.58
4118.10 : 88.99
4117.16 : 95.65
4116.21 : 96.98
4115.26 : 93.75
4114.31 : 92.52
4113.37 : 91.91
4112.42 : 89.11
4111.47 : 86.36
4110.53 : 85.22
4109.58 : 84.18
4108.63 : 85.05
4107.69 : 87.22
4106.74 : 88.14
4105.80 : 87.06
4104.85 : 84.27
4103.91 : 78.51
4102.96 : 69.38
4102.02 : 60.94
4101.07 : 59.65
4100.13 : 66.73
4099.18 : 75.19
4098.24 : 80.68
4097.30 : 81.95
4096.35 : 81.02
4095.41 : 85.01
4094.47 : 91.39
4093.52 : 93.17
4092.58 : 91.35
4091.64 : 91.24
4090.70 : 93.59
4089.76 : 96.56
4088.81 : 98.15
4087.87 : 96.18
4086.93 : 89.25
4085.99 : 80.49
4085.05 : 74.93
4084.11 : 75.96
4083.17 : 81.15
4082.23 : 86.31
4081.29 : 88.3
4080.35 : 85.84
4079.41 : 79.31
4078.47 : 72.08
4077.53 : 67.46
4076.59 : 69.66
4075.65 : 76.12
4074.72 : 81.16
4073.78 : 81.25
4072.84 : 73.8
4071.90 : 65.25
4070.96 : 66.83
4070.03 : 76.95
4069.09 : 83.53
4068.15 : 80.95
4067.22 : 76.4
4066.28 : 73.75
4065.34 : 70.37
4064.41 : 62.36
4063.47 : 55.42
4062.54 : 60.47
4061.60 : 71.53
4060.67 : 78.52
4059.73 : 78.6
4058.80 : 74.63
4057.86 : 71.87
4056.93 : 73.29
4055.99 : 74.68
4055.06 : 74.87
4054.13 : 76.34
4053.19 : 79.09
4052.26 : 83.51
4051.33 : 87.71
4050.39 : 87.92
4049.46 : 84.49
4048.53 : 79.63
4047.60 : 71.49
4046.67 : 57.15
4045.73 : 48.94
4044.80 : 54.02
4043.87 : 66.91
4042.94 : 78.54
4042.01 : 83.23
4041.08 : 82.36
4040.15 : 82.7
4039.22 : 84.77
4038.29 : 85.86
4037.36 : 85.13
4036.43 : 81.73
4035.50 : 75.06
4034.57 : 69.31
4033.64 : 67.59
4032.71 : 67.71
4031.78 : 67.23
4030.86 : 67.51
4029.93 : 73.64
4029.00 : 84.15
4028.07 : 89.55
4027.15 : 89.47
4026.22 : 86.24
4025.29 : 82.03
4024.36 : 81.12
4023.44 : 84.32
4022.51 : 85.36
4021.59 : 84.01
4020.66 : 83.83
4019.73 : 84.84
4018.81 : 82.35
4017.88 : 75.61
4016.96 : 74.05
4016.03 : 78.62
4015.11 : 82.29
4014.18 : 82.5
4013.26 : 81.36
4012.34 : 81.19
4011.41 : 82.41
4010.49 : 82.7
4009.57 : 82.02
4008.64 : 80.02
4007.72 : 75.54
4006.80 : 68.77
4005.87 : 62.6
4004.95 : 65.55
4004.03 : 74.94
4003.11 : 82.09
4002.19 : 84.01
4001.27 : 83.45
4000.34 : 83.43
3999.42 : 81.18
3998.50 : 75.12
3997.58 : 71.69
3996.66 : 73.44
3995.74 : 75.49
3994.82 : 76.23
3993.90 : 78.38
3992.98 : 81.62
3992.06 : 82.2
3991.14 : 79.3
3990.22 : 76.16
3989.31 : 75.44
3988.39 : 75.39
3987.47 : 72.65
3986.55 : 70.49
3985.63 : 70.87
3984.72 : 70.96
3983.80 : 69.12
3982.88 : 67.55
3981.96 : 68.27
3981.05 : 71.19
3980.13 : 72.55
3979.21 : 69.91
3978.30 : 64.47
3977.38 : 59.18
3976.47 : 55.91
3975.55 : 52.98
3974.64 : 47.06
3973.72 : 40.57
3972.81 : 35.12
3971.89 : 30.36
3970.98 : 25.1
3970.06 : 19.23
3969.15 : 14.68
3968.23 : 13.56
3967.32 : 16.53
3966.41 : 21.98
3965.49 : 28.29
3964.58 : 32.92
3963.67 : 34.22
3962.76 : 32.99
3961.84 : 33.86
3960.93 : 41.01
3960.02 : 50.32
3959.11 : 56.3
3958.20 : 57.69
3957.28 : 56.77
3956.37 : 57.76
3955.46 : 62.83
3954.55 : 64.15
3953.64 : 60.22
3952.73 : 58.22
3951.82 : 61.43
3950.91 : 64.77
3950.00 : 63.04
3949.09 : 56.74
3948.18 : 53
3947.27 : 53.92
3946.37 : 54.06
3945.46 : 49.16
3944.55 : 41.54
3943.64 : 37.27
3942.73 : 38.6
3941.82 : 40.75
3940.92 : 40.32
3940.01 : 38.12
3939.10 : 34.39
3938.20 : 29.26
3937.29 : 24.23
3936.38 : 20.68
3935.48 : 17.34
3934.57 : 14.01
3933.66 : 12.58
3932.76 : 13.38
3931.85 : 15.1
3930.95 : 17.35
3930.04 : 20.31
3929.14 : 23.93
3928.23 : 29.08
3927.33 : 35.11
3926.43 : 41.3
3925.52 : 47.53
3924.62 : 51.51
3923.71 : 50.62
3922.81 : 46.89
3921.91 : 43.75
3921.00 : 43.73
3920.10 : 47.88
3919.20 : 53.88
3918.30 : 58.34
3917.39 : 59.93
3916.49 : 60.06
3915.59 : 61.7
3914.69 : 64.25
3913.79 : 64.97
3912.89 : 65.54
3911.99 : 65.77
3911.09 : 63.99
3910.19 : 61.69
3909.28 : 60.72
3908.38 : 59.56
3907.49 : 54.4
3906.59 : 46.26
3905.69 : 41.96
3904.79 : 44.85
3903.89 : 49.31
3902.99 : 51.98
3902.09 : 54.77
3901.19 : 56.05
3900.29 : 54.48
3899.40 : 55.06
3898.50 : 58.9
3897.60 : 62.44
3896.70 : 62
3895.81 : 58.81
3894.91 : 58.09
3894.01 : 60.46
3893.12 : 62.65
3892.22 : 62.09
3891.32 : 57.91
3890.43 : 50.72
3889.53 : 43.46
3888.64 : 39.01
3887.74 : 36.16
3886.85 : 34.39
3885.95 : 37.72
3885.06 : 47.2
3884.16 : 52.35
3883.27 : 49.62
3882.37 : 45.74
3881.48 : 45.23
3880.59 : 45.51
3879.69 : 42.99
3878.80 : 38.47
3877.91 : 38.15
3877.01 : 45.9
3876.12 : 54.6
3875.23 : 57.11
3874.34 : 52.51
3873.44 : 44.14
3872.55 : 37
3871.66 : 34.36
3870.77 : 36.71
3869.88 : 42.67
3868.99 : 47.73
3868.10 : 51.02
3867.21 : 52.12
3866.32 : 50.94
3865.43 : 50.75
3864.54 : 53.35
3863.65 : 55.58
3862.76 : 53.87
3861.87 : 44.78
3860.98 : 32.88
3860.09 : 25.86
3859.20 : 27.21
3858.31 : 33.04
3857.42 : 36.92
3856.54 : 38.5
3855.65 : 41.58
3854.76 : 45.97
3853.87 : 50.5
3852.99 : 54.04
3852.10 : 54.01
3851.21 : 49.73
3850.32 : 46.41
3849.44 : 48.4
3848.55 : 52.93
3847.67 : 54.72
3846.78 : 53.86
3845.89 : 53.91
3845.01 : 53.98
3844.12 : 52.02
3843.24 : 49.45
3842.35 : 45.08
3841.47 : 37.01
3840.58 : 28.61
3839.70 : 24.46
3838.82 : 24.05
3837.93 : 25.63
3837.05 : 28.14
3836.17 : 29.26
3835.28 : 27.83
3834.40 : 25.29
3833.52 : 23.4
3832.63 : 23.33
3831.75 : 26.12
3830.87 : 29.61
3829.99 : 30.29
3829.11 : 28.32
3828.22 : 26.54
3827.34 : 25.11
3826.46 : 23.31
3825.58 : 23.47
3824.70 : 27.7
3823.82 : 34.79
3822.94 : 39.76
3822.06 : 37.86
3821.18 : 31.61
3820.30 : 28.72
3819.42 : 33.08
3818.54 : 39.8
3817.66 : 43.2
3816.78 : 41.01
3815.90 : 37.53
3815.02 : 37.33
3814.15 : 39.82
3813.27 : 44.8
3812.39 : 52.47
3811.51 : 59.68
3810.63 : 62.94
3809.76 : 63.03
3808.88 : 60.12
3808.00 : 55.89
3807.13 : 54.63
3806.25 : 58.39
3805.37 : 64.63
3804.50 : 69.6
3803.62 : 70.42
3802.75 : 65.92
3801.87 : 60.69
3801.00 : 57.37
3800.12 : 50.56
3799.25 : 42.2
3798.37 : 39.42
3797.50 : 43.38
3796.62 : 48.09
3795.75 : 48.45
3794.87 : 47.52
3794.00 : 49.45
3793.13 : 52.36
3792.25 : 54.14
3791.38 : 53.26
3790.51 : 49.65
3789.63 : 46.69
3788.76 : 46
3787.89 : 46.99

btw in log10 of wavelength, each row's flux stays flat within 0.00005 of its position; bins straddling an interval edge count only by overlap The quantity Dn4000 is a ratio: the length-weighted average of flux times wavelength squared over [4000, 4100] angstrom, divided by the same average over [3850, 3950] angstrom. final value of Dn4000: 1.85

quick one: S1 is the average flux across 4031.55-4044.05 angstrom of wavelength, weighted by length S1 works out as 77.4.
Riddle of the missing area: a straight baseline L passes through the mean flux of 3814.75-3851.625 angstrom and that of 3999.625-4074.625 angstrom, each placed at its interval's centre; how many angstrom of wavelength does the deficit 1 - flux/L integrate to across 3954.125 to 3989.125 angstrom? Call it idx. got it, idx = 7.7 angstrom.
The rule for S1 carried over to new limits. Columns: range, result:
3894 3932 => 50.9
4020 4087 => 76.5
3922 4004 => 50.7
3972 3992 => 64.8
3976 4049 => 75.9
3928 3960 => 41.3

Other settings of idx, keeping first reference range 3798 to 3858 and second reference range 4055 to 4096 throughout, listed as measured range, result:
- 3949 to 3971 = 6.5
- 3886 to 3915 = -0.8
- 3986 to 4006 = -2.8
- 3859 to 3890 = 3.1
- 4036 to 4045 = -0.7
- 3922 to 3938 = 8.0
